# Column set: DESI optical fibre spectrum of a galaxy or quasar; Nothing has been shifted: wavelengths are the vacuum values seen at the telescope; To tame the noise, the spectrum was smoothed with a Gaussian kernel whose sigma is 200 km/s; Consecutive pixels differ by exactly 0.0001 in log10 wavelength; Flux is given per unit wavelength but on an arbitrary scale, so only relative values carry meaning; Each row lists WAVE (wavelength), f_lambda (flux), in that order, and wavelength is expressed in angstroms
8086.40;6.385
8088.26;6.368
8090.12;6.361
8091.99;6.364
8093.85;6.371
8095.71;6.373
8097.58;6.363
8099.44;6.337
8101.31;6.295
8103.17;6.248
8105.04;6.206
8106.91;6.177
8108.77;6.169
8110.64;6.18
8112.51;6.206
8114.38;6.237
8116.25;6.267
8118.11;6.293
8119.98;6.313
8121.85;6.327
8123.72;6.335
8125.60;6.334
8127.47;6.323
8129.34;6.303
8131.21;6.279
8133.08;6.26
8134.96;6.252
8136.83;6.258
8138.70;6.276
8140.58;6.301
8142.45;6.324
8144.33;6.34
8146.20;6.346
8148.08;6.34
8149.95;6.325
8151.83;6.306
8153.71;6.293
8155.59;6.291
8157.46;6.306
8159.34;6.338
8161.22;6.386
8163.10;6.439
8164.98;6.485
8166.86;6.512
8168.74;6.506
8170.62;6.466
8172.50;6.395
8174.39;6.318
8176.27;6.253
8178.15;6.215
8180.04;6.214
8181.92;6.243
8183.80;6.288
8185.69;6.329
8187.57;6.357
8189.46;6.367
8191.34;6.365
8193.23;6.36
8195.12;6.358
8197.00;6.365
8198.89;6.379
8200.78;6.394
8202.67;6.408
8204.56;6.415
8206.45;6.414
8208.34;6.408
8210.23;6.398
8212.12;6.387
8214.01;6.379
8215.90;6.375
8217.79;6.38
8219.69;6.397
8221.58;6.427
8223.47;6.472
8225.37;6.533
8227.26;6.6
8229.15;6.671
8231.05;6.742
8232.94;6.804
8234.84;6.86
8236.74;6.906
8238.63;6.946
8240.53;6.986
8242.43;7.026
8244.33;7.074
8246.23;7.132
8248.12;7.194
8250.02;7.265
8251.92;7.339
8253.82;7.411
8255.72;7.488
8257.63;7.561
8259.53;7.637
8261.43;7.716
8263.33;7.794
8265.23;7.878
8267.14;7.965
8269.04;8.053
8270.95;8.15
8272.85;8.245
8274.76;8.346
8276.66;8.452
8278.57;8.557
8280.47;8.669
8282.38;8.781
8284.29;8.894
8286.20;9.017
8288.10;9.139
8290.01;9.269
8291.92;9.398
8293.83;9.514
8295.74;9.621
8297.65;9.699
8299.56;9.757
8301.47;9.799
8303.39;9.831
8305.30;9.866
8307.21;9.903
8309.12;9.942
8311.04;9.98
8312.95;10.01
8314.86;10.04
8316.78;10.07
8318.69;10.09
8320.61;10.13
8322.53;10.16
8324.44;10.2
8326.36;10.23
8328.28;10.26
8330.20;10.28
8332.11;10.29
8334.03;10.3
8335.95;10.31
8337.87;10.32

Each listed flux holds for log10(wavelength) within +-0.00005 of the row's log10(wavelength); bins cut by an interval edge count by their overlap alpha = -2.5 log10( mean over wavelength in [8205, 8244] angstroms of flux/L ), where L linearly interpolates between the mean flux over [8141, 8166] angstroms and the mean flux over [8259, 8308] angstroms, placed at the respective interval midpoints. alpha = 0.17 mag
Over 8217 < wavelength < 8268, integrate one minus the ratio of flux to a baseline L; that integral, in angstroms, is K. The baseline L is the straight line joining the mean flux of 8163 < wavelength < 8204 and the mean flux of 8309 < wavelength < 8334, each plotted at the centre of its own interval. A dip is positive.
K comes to 5.8 angstroms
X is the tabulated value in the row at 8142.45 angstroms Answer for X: 6.324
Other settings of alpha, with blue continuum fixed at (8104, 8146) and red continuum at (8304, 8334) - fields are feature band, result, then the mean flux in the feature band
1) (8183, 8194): 0.186 mag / 6.34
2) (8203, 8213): 0.229 mag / 6.4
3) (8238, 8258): 0.204 mag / 7.21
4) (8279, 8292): 0.054 mag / 8.98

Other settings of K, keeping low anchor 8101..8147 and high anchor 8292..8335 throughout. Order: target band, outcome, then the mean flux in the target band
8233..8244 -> 2.03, 6.94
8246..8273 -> 3.87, 7.65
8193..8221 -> 5.35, 6.39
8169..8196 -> 3.96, 6.33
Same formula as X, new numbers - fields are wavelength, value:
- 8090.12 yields 6.361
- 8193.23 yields 6.36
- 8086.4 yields 6.385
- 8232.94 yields 6.804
